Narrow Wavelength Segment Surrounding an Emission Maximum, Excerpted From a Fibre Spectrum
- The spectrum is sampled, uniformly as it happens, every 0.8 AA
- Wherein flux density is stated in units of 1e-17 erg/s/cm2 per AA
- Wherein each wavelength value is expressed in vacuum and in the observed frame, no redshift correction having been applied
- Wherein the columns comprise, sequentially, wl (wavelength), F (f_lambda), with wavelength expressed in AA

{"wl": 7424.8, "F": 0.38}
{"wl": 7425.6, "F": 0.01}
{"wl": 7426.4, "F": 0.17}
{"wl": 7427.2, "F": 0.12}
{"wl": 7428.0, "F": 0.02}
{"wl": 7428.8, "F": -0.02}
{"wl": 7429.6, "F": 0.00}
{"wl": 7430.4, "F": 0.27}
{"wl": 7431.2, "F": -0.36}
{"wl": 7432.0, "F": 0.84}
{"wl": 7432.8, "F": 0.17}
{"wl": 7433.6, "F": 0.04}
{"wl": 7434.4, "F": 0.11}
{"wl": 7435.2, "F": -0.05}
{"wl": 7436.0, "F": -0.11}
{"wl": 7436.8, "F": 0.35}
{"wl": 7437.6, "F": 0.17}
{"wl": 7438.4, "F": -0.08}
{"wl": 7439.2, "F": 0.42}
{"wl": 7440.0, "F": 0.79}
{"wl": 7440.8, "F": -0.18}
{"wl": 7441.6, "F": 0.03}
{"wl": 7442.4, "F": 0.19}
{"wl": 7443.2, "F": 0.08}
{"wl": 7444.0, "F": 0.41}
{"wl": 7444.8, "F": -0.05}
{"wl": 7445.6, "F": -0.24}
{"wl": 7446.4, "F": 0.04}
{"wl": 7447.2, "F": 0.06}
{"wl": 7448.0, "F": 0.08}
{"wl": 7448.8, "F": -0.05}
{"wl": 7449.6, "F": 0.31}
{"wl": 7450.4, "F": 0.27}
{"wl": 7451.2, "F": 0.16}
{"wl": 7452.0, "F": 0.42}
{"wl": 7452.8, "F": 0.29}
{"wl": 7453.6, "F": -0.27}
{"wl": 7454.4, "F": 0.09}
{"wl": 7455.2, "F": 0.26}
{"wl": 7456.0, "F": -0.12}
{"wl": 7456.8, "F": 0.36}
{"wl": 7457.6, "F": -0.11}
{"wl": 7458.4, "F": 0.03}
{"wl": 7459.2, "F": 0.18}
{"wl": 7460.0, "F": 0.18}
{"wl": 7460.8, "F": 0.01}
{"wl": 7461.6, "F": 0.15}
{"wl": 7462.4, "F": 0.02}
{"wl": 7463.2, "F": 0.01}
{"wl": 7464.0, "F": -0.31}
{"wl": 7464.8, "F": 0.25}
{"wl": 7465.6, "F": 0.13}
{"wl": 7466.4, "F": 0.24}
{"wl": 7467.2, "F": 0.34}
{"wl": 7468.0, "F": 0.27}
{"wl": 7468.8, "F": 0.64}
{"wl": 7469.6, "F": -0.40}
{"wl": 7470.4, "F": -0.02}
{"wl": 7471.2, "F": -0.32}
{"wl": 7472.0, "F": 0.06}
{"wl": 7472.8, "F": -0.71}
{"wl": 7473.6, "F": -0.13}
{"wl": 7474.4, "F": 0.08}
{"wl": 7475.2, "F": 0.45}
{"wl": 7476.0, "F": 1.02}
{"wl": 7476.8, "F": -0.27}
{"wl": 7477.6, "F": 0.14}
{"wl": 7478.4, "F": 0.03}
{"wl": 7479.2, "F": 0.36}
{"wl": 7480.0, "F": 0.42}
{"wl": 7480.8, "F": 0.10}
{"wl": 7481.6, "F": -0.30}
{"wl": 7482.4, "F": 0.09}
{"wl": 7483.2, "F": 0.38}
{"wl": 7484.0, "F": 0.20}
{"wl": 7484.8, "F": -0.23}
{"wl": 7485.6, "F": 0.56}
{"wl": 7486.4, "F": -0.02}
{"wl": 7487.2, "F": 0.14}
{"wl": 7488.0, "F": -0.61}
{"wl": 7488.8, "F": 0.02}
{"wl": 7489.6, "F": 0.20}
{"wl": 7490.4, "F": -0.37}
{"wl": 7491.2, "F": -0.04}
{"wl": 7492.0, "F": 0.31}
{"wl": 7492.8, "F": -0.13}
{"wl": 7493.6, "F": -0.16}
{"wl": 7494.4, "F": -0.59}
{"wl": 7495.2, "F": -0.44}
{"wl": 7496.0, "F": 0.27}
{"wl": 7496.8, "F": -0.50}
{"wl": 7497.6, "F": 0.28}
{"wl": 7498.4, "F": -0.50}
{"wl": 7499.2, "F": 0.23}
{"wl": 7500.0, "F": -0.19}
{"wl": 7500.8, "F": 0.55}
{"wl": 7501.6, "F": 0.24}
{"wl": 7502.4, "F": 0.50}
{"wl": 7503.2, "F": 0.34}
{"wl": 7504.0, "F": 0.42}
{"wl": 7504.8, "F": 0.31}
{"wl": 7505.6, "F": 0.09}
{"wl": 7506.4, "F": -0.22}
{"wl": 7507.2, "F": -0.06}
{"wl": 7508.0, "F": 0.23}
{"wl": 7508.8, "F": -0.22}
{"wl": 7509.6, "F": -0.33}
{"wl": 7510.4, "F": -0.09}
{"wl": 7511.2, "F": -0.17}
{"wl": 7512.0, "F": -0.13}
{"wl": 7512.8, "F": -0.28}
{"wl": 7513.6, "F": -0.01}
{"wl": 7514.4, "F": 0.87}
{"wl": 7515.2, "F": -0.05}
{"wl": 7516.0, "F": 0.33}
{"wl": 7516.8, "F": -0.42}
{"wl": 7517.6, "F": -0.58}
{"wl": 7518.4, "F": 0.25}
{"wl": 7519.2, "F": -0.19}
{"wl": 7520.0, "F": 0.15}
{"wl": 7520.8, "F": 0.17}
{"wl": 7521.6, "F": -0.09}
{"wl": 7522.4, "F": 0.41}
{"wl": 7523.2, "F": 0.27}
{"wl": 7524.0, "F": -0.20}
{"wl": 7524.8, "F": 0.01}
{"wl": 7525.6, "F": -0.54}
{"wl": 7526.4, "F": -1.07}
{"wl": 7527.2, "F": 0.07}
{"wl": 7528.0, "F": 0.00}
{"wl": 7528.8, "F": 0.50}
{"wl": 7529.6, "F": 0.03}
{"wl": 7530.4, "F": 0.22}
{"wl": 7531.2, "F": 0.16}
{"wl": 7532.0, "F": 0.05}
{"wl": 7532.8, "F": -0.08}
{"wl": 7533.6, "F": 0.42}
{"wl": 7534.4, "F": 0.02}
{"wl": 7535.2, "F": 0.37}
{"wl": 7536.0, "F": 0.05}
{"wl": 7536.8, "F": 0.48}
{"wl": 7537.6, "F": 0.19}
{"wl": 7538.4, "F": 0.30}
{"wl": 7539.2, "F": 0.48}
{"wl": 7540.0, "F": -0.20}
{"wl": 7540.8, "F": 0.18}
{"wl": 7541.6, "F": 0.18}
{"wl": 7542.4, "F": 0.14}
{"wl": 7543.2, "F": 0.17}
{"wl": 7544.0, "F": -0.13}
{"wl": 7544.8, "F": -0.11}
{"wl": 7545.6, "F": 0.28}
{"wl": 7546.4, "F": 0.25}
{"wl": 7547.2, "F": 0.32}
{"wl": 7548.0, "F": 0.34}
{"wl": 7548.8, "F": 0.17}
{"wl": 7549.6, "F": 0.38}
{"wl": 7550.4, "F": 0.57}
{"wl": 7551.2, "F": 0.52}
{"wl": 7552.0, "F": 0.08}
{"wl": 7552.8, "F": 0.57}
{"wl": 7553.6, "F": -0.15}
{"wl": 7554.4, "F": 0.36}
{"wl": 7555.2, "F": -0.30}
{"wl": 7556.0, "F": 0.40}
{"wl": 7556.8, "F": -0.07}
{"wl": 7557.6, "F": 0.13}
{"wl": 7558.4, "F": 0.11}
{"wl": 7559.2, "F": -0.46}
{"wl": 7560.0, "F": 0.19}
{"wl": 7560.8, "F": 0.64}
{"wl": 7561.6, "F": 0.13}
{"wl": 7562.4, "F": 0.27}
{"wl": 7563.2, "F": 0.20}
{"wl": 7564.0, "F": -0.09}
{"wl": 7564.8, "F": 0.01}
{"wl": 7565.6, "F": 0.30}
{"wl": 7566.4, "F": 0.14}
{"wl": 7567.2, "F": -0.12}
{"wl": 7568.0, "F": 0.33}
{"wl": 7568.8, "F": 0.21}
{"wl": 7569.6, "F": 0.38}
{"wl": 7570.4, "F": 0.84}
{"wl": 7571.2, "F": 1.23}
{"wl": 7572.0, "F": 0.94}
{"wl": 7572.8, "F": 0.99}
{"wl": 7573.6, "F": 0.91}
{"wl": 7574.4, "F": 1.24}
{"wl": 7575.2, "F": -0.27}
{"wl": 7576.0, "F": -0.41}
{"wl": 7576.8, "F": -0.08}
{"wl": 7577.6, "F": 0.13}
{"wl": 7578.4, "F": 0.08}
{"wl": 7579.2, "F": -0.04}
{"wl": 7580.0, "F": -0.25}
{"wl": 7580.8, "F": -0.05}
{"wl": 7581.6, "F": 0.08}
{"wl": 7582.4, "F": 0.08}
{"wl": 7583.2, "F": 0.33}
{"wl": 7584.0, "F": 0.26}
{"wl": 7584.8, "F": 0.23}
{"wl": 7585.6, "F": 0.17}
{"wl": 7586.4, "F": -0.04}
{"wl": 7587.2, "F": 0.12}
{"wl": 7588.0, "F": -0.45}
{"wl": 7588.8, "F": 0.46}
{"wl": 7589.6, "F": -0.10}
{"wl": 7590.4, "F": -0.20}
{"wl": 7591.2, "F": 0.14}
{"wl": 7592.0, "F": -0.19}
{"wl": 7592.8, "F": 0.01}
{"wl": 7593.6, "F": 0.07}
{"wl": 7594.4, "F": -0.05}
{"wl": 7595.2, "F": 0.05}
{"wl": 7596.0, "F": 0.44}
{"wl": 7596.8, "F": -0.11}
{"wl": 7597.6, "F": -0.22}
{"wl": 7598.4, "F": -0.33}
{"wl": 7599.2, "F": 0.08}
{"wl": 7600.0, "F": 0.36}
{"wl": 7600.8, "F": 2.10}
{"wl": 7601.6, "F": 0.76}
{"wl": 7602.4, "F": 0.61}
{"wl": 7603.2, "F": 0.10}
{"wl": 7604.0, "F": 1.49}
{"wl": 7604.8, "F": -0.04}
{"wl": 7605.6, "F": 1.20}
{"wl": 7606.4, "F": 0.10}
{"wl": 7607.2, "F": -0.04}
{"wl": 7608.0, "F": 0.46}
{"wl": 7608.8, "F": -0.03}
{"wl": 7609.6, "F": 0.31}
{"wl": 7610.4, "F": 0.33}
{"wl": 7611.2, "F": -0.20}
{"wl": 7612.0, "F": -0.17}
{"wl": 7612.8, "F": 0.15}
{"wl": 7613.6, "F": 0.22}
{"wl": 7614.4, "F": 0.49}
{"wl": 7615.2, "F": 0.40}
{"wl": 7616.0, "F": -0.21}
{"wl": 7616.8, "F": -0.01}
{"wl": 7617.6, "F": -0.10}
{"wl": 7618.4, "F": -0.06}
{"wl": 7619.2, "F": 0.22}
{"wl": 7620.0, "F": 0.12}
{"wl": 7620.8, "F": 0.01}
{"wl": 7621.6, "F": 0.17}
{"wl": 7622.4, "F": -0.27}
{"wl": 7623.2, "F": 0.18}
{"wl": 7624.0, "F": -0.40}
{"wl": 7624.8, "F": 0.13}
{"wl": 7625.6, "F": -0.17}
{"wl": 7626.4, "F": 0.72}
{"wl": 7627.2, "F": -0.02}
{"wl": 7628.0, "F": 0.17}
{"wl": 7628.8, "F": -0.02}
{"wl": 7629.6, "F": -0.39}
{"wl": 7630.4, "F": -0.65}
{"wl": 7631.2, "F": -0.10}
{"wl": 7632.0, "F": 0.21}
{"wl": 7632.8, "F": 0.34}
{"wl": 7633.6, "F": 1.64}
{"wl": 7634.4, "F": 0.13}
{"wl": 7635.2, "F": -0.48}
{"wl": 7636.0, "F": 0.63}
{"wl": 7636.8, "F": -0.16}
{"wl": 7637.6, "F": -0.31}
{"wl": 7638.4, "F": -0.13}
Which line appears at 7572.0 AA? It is H-gamma 4340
